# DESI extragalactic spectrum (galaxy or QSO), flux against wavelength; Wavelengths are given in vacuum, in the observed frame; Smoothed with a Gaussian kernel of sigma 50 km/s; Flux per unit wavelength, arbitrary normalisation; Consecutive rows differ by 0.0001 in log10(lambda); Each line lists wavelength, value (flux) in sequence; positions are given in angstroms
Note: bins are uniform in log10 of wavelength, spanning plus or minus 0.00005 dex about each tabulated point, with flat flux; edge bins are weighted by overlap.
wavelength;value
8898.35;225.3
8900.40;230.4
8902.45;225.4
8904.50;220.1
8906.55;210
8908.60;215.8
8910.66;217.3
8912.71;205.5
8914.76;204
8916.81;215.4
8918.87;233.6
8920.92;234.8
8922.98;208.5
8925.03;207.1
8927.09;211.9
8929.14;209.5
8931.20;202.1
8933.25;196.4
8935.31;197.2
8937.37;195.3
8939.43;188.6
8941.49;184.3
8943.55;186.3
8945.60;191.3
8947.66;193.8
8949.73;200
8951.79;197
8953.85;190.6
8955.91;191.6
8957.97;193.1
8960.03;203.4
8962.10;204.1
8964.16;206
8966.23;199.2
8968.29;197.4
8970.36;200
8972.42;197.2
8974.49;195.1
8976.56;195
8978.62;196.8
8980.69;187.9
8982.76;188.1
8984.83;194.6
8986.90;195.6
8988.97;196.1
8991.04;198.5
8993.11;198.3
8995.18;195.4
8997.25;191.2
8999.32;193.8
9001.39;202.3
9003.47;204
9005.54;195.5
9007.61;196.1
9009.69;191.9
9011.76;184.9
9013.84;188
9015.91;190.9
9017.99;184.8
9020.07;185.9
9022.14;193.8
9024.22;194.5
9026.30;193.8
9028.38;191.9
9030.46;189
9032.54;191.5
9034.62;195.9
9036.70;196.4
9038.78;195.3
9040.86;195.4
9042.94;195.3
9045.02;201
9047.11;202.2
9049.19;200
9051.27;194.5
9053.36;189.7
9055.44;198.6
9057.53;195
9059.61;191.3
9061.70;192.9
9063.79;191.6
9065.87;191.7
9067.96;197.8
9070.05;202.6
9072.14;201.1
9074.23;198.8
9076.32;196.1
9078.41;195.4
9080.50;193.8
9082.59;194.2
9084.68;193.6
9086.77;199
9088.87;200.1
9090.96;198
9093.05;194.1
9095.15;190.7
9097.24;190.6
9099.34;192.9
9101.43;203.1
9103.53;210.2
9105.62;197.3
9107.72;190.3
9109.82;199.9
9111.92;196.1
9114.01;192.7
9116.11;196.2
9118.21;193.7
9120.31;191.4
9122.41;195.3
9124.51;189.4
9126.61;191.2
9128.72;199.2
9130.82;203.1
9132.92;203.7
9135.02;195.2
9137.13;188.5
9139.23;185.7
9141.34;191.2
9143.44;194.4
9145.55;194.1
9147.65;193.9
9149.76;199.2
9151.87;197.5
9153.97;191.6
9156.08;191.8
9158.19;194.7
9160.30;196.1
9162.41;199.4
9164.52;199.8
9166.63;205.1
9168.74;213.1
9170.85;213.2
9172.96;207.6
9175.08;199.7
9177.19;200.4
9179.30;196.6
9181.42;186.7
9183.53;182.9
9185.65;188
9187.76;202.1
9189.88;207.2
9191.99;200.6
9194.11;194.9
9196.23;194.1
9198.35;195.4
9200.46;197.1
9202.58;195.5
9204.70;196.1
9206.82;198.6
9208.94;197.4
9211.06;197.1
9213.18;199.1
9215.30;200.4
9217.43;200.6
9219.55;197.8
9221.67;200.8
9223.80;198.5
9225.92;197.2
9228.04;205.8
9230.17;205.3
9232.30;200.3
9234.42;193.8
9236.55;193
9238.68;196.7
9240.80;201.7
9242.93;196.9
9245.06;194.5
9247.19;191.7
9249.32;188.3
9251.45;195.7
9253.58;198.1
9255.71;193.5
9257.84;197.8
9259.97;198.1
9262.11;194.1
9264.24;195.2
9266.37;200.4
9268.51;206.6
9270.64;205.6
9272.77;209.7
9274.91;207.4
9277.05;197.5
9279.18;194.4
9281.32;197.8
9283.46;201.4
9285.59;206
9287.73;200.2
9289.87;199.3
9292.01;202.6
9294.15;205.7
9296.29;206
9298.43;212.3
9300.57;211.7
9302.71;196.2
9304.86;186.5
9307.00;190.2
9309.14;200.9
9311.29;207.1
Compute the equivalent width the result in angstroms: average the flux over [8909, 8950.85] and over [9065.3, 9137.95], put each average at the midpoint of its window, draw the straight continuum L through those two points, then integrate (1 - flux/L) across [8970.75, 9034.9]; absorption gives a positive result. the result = 2.3 angstroms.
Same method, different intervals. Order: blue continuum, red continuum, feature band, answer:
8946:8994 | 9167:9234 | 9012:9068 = 1.1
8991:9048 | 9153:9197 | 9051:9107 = -0.1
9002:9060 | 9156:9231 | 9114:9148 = 0.5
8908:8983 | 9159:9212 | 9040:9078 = 0.7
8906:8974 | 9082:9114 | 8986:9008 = 0.4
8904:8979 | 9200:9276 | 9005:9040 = 1.7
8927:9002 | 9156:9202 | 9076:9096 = 0.2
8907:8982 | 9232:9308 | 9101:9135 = 0.6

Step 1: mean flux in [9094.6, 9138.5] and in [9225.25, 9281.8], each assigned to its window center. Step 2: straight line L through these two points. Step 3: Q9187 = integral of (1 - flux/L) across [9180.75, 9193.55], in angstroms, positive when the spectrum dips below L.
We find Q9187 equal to 0.1 angstroms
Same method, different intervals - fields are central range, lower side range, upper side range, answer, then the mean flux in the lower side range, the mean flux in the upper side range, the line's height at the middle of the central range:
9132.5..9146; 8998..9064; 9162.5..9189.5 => 0.38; 194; 200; 198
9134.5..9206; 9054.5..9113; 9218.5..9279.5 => 0.26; 196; 199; 197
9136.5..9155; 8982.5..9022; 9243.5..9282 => 0.29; 194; 198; 196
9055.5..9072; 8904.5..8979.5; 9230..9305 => 0.49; 202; 200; 201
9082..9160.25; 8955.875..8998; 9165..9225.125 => 1.10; 197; 199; 198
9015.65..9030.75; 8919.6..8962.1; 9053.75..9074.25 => 0.49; 199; 196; 197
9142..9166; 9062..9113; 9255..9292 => 0.26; 197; 200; 198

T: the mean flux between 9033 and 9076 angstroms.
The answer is 196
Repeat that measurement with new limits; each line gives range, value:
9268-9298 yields 203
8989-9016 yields 195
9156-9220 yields 198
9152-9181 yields 200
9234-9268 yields 196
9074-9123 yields 196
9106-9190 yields 196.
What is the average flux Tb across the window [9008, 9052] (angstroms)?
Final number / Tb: 193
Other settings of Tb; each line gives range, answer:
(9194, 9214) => 197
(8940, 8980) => 196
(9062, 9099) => 196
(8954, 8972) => 199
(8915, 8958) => 202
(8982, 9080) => 195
